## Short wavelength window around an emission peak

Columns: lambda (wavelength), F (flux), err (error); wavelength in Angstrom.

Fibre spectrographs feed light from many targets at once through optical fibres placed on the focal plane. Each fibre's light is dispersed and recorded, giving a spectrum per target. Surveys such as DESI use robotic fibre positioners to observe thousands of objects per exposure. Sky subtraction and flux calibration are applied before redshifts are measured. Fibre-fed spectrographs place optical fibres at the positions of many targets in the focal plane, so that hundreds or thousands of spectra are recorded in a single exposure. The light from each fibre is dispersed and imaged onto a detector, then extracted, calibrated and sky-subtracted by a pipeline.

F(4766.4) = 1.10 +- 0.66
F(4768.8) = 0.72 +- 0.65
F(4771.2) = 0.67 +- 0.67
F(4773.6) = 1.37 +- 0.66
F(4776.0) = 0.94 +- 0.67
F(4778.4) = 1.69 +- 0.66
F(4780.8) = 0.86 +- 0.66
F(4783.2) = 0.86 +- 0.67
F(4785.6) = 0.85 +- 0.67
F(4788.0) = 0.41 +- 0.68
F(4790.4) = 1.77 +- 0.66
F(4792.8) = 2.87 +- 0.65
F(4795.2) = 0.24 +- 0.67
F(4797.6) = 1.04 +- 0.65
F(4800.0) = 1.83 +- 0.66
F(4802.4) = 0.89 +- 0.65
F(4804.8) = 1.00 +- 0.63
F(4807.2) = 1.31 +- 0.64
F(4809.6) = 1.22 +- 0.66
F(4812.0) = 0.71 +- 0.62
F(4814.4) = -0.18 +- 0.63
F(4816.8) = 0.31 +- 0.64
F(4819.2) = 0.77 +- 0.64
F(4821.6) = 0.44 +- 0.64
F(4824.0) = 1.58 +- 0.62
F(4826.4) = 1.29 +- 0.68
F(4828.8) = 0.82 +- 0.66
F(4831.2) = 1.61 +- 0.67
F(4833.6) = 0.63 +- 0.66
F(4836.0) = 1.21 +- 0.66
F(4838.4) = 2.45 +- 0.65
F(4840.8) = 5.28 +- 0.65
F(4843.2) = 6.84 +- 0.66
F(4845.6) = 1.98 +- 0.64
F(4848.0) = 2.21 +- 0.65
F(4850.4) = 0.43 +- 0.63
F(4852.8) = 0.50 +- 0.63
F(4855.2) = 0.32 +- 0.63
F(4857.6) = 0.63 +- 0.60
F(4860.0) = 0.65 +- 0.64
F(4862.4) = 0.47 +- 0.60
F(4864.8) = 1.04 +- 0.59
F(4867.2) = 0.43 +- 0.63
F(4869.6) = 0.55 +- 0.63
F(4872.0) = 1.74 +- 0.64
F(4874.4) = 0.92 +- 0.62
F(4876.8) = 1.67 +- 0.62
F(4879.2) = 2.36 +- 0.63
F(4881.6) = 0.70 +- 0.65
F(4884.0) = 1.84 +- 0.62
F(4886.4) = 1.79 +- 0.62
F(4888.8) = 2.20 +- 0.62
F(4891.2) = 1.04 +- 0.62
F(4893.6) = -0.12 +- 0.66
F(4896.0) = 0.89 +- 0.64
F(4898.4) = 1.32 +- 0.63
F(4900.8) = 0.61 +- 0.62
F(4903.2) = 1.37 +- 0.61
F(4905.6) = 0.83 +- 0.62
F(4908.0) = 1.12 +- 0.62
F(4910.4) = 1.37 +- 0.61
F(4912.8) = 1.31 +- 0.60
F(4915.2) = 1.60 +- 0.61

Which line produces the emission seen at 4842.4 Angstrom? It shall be [O II] 3727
